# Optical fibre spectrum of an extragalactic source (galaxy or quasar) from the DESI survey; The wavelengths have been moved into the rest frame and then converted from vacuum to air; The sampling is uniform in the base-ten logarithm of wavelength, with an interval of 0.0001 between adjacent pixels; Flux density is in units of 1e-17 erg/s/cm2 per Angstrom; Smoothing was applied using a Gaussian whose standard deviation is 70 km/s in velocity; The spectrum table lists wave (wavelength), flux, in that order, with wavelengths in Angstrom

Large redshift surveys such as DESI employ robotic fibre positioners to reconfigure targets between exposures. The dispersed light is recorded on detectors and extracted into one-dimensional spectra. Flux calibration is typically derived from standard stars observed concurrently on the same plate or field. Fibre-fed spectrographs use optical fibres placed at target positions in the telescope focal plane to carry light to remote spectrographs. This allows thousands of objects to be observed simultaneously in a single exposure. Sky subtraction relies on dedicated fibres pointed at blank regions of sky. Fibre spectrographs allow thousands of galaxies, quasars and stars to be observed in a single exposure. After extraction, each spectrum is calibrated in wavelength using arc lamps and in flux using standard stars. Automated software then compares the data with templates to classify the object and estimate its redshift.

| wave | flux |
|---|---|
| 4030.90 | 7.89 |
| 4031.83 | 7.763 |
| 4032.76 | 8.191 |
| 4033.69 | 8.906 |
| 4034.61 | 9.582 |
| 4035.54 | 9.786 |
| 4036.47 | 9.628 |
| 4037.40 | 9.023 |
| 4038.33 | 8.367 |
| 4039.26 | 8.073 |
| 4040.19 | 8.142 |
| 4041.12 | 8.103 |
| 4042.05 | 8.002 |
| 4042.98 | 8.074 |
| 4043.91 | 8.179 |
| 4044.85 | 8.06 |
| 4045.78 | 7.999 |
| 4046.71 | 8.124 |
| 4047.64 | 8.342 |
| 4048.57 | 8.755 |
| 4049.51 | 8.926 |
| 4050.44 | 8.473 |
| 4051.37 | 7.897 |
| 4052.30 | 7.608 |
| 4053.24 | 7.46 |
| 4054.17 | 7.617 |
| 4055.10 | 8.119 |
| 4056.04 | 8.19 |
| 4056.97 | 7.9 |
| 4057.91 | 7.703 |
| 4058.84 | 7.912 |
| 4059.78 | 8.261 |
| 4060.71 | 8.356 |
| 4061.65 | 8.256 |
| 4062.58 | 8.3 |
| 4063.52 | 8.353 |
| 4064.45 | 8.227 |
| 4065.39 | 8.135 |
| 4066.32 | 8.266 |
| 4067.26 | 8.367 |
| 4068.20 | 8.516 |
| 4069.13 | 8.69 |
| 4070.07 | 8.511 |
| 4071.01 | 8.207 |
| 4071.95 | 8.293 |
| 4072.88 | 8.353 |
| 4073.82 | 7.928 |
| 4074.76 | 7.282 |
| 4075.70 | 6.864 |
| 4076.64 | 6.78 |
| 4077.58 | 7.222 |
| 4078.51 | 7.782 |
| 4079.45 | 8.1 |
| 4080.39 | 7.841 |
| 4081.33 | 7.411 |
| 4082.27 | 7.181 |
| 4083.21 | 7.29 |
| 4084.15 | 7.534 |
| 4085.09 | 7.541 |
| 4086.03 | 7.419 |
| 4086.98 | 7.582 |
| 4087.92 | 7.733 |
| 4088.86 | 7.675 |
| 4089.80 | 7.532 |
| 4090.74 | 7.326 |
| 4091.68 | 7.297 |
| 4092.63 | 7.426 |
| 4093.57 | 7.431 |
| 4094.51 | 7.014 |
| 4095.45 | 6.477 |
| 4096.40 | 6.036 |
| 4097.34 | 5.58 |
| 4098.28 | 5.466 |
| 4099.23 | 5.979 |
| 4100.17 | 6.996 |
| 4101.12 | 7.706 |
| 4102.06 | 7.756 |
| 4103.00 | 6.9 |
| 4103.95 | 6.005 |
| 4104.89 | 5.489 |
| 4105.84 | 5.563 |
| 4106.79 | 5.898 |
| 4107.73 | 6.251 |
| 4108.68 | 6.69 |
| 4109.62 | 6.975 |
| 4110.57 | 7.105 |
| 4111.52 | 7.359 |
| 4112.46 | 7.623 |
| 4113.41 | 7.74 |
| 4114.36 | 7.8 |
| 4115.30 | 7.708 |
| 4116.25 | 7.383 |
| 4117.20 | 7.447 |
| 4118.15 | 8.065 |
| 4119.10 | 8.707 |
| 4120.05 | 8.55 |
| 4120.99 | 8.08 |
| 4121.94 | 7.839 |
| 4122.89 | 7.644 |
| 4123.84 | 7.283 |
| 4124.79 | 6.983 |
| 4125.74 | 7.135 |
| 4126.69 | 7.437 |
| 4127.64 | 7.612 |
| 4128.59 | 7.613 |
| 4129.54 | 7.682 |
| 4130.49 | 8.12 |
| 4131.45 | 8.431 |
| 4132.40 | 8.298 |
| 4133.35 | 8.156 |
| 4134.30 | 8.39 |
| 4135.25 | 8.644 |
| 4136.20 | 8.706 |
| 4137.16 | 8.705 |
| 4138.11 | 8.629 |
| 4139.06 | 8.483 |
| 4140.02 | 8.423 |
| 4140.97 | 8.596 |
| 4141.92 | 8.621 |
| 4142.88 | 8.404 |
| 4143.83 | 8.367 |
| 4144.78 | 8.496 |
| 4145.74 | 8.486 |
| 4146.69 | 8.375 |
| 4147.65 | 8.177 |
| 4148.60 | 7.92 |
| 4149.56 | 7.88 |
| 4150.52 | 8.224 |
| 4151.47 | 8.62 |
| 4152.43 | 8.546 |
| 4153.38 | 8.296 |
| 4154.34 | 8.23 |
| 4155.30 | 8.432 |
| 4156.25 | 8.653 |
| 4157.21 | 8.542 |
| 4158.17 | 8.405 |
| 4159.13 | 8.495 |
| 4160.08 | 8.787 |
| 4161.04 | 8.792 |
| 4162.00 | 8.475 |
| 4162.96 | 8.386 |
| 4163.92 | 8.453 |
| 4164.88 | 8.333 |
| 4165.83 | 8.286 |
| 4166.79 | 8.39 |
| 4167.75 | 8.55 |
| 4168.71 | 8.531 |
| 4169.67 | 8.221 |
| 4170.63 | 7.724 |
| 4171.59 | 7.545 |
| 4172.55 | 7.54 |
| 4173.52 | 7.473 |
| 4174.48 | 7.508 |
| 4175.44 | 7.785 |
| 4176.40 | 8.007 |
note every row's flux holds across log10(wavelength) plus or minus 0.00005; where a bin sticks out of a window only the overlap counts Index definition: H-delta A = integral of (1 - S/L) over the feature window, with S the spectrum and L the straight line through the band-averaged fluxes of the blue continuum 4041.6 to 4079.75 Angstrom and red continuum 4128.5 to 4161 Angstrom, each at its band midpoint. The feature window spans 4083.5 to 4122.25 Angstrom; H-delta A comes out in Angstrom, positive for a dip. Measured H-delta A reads 5.1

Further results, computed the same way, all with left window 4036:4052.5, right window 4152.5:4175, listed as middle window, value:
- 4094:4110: 3.7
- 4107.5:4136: 2.0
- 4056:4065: 0.2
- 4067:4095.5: 2.3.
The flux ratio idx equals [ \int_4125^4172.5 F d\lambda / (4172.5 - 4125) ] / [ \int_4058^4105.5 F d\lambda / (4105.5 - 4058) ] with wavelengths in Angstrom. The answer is 1.11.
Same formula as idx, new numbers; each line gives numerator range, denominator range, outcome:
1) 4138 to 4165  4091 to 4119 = 1.22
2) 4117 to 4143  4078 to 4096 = 1.09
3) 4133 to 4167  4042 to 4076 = 1.04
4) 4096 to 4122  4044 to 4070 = 0.86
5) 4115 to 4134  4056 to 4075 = 0.95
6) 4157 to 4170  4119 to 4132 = 1.09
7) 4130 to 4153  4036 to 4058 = 1.02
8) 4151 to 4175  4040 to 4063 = 1.02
